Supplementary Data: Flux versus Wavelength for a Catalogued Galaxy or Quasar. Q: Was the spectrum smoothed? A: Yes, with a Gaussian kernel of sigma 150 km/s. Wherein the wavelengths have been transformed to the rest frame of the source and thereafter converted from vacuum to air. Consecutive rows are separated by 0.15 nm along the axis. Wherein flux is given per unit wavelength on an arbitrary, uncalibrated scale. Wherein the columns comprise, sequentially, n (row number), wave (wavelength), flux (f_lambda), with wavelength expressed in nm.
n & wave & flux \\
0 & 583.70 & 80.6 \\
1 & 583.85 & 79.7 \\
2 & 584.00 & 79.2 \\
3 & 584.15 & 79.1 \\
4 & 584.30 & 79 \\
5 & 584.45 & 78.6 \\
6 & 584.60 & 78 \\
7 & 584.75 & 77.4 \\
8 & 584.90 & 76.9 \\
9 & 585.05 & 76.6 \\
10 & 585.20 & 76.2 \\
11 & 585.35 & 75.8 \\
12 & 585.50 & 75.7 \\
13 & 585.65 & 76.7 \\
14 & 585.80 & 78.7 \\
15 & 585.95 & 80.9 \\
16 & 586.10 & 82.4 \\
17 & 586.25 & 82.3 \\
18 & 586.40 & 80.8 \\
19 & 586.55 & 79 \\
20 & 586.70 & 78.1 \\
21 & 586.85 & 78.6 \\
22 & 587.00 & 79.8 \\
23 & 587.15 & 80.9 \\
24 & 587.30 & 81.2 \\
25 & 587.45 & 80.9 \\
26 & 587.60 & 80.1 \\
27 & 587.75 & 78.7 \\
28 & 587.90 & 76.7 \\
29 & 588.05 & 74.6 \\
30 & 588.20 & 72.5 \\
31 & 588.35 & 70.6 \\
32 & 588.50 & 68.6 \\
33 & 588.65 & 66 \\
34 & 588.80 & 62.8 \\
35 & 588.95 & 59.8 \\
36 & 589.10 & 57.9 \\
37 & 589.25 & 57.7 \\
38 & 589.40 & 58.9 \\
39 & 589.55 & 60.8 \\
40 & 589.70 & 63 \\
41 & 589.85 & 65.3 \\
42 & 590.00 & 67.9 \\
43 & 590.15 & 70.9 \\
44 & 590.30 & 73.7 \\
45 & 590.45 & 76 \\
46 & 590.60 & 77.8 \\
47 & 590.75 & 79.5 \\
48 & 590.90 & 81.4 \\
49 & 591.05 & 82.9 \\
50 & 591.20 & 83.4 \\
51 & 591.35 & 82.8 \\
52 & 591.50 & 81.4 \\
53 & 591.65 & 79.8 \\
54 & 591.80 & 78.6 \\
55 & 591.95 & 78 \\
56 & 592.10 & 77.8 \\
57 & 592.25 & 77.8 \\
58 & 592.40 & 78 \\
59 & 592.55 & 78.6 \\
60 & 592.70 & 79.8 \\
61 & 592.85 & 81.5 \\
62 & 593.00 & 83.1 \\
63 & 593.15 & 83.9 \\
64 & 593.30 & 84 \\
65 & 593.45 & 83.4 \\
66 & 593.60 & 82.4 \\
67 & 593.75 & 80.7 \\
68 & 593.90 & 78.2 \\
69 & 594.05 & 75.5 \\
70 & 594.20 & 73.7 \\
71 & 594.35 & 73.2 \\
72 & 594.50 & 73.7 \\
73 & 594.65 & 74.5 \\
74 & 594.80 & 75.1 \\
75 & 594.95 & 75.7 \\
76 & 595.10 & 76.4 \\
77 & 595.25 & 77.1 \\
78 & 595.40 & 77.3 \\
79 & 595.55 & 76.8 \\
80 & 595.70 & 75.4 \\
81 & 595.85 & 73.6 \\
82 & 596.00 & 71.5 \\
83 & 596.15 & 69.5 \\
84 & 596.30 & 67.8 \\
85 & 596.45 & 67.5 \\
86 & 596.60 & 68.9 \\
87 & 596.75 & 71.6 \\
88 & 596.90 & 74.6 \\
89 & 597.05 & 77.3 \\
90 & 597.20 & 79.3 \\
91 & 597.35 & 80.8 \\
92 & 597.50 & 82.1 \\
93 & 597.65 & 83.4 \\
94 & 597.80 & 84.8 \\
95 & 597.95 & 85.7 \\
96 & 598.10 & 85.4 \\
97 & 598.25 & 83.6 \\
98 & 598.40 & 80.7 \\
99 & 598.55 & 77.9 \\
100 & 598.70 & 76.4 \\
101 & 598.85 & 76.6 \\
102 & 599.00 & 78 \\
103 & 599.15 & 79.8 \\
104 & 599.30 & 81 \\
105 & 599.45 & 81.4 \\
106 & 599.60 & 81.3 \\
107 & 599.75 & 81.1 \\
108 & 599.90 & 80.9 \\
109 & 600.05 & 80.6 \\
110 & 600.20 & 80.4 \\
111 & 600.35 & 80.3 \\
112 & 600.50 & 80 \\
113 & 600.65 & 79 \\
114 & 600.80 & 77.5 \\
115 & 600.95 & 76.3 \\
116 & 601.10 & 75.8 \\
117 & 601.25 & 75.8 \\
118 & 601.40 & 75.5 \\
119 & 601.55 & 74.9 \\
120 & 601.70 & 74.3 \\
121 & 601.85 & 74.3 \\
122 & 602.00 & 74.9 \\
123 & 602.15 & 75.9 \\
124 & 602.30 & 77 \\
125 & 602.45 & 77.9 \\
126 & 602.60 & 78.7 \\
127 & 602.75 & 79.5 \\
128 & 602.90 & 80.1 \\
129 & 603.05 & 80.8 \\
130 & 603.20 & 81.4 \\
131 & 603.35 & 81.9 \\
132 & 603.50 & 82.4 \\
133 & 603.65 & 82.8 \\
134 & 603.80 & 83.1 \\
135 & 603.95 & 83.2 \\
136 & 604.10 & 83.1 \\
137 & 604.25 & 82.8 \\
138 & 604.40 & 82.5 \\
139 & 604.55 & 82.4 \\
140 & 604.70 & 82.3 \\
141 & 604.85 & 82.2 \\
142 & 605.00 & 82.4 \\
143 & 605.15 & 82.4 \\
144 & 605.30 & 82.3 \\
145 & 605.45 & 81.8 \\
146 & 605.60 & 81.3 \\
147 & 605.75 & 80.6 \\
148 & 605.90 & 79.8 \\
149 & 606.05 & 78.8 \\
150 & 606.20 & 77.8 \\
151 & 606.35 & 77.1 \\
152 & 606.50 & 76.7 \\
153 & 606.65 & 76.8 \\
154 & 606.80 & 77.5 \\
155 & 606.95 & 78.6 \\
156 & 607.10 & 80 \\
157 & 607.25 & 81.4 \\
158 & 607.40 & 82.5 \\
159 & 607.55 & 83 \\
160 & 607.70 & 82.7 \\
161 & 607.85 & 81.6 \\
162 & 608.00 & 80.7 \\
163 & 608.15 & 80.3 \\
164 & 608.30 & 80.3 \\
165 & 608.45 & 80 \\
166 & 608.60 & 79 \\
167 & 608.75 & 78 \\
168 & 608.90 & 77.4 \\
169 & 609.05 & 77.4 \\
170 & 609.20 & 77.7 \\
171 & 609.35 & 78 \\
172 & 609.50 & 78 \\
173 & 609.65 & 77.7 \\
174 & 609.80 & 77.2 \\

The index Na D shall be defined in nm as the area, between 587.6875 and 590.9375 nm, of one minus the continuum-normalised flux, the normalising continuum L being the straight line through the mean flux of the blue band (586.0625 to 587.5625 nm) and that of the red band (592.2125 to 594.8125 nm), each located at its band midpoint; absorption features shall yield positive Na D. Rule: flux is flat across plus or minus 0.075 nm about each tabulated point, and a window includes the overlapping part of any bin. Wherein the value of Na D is 0.44 nm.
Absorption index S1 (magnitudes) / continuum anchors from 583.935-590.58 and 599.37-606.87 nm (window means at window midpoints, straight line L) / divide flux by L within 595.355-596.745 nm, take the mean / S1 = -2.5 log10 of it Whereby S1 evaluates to 0.08 mag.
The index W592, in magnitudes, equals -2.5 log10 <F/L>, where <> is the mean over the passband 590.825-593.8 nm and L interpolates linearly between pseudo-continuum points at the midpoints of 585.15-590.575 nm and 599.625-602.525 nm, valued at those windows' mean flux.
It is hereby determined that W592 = -0.09 mag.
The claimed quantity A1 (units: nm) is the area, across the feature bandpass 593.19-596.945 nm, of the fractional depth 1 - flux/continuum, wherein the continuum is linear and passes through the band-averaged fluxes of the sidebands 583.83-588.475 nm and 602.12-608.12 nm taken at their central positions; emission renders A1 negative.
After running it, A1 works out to 0.19 nm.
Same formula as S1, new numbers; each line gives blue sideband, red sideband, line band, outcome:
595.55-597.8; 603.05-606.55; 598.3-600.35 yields -0.038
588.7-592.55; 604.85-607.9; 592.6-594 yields -0.109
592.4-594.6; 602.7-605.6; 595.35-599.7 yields 0.038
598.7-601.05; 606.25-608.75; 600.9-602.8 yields 0.047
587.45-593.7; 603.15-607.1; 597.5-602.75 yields -0.005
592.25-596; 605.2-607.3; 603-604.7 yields -0.045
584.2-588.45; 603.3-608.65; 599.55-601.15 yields 0.010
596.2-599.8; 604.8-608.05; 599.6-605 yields -0.001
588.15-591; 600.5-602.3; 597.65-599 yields -0.103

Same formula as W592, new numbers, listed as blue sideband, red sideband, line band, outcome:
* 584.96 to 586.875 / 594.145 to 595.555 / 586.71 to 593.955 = 0.02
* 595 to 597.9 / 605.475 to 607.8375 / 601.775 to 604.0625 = -0.02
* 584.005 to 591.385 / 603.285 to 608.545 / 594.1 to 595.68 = 0.03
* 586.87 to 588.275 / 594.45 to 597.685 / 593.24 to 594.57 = -0.03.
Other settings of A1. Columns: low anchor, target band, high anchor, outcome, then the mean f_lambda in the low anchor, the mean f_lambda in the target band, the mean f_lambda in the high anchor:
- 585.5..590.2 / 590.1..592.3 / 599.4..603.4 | -0.141 nm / 72.7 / 78.9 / 78.4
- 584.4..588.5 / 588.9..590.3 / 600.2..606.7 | 0.270 nm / 77.9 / 63.1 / 79.5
